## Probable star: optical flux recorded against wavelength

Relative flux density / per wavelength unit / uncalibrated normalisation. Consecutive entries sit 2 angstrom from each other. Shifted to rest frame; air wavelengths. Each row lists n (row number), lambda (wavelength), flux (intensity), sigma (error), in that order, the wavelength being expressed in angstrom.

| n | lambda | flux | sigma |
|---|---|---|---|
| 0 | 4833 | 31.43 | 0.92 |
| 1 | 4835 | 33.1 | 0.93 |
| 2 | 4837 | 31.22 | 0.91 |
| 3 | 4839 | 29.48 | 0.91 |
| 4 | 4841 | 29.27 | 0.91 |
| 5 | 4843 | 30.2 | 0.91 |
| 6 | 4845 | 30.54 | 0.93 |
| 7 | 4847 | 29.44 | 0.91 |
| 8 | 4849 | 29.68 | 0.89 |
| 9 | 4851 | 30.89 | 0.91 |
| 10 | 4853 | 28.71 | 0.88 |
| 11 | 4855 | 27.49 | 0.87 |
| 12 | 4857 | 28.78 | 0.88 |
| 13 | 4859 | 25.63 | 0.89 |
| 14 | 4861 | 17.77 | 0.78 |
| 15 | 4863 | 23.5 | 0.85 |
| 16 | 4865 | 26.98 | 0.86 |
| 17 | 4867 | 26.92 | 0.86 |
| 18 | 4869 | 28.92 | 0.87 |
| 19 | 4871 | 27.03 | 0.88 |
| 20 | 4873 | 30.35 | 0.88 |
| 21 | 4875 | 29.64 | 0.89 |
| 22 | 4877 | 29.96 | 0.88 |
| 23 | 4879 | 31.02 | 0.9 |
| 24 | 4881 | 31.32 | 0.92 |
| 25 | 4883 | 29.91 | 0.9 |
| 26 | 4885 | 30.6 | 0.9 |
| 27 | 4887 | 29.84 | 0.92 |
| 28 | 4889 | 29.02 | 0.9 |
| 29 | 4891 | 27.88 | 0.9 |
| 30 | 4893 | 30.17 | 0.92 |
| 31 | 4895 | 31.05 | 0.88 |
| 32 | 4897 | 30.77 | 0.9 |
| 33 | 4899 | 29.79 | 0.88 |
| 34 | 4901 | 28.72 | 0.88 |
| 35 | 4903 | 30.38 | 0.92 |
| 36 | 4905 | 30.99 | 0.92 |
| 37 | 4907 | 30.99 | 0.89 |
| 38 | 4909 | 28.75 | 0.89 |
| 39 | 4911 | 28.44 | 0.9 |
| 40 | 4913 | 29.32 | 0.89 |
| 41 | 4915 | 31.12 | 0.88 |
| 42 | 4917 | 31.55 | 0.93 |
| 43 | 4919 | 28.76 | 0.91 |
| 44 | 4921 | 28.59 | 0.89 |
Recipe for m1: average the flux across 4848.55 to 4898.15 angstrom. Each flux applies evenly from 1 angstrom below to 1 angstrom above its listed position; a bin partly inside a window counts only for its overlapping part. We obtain 28.5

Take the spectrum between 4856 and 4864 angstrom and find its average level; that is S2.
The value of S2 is 23.9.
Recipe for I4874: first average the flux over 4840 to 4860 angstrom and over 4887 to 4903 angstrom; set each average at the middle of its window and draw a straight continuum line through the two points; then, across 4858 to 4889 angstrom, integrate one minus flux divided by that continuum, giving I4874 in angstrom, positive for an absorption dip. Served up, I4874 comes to 1.5 angstrom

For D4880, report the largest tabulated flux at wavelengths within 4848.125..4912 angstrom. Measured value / 31.32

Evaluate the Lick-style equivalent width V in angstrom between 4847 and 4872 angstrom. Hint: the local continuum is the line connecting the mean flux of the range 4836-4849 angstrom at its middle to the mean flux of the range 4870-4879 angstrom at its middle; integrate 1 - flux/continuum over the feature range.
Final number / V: 2.31 angstrom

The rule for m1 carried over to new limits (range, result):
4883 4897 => 29.8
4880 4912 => 29.9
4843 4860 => 29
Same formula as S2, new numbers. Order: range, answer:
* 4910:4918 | 30.1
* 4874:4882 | 30.5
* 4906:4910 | 29.9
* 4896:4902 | 29.8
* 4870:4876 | 29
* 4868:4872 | 28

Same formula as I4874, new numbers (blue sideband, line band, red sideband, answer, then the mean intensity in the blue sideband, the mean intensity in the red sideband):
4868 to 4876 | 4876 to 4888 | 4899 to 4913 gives -0.5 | 29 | 29.7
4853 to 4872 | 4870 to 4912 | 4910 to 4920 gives -2.6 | 26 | 29.8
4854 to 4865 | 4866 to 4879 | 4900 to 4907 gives -1.2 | 24.8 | 30.2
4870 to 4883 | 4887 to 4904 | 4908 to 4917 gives 0.0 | 29.9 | 29.6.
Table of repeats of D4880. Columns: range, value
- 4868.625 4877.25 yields 30.35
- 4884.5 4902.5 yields 31.05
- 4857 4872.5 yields 28.92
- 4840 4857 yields 30.89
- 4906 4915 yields 31.12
